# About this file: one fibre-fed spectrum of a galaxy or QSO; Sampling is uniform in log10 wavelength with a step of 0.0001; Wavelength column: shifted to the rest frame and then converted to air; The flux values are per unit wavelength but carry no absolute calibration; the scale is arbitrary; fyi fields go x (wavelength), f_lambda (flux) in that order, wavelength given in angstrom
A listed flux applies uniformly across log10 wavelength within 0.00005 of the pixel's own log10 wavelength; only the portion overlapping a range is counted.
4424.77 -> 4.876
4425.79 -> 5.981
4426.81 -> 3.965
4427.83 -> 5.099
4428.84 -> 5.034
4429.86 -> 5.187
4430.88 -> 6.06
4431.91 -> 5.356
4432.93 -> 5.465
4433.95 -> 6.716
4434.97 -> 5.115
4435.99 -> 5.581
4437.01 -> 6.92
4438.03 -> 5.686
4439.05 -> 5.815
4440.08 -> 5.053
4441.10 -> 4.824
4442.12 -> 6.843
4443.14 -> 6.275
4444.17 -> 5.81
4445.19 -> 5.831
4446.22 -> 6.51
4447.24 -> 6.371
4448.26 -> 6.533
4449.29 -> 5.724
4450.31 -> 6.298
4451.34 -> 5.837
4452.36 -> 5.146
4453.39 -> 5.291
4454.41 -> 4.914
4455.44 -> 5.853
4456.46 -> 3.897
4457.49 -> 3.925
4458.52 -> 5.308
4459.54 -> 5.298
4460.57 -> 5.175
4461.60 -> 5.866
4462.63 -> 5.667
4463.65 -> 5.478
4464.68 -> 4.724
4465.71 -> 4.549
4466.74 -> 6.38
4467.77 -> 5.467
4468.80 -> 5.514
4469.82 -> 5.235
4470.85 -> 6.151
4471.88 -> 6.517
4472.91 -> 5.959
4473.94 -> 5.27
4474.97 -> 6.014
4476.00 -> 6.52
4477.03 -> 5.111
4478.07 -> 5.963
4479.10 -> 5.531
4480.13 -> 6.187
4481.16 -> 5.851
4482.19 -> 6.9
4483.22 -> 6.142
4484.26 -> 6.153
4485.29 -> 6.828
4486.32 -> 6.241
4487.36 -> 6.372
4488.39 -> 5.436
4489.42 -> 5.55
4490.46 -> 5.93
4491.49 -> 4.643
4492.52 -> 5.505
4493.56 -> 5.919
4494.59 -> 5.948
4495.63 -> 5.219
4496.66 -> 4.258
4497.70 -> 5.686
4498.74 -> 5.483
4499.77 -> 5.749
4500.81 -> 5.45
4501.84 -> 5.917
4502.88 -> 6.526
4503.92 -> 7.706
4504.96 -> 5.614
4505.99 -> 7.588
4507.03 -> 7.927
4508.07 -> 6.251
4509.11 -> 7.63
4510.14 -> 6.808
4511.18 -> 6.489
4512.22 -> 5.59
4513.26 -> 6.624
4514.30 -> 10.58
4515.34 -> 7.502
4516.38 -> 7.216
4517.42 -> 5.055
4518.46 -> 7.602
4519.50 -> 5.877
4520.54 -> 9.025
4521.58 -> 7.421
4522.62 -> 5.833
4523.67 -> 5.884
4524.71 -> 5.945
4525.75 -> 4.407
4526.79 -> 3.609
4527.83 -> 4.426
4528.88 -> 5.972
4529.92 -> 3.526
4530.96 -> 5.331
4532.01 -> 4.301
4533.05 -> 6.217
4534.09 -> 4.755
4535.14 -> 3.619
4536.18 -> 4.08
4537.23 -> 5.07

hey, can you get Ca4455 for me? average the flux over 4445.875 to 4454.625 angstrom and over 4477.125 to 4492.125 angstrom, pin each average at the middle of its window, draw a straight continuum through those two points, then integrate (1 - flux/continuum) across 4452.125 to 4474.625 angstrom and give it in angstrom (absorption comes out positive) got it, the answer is 2.10 angstrom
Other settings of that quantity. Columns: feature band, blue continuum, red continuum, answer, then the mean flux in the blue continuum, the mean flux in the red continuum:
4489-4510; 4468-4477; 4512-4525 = 1.55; 5.85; 6.98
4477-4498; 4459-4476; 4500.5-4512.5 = 1.18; 5.61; 6.67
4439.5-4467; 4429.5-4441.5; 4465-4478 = 0.78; 5.66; 5.71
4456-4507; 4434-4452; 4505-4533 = 3.27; 5.96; 6.31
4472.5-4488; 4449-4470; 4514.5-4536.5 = -1.82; 5.31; 5.69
